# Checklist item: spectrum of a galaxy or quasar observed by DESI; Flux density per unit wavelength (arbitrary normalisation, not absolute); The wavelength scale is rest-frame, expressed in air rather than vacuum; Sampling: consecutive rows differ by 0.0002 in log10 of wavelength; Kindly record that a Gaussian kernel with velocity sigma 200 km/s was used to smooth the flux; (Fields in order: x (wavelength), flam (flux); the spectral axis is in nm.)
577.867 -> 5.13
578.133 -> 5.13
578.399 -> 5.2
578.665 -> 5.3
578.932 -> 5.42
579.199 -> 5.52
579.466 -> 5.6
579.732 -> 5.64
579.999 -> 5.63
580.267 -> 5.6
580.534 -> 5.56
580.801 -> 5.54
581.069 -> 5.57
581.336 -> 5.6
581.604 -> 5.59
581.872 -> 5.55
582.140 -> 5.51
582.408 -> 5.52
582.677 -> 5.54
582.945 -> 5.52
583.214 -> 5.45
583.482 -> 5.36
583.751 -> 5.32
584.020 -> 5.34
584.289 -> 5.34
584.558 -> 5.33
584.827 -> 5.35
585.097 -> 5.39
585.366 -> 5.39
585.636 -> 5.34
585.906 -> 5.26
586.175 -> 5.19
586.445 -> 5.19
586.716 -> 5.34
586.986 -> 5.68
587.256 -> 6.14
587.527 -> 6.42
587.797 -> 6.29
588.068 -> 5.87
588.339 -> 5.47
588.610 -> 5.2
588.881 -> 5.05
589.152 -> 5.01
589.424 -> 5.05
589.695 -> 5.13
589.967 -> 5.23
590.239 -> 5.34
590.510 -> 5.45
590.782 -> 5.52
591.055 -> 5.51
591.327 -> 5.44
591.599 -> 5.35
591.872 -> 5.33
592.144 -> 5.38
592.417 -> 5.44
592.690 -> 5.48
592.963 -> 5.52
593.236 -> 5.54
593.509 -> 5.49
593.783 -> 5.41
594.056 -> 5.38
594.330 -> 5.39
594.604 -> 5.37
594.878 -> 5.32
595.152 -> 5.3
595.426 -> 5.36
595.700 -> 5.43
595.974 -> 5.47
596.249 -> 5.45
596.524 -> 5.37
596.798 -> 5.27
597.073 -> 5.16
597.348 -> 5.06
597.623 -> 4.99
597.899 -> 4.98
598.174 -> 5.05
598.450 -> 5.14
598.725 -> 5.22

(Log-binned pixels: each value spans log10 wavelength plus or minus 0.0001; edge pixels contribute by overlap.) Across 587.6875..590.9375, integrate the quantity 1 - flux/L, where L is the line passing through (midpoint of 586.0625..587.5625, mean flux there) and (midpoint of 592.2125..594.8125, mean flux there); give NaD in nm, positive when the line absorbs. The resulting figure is 0.10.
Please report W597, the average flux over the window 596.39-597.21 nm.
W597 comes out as 5.27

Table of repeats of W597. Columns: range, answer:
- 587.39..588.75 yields 5.85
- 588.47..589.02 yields 5.13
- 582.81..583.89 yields 5.41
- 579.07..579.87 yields 5.59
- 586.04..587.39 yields 5.51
